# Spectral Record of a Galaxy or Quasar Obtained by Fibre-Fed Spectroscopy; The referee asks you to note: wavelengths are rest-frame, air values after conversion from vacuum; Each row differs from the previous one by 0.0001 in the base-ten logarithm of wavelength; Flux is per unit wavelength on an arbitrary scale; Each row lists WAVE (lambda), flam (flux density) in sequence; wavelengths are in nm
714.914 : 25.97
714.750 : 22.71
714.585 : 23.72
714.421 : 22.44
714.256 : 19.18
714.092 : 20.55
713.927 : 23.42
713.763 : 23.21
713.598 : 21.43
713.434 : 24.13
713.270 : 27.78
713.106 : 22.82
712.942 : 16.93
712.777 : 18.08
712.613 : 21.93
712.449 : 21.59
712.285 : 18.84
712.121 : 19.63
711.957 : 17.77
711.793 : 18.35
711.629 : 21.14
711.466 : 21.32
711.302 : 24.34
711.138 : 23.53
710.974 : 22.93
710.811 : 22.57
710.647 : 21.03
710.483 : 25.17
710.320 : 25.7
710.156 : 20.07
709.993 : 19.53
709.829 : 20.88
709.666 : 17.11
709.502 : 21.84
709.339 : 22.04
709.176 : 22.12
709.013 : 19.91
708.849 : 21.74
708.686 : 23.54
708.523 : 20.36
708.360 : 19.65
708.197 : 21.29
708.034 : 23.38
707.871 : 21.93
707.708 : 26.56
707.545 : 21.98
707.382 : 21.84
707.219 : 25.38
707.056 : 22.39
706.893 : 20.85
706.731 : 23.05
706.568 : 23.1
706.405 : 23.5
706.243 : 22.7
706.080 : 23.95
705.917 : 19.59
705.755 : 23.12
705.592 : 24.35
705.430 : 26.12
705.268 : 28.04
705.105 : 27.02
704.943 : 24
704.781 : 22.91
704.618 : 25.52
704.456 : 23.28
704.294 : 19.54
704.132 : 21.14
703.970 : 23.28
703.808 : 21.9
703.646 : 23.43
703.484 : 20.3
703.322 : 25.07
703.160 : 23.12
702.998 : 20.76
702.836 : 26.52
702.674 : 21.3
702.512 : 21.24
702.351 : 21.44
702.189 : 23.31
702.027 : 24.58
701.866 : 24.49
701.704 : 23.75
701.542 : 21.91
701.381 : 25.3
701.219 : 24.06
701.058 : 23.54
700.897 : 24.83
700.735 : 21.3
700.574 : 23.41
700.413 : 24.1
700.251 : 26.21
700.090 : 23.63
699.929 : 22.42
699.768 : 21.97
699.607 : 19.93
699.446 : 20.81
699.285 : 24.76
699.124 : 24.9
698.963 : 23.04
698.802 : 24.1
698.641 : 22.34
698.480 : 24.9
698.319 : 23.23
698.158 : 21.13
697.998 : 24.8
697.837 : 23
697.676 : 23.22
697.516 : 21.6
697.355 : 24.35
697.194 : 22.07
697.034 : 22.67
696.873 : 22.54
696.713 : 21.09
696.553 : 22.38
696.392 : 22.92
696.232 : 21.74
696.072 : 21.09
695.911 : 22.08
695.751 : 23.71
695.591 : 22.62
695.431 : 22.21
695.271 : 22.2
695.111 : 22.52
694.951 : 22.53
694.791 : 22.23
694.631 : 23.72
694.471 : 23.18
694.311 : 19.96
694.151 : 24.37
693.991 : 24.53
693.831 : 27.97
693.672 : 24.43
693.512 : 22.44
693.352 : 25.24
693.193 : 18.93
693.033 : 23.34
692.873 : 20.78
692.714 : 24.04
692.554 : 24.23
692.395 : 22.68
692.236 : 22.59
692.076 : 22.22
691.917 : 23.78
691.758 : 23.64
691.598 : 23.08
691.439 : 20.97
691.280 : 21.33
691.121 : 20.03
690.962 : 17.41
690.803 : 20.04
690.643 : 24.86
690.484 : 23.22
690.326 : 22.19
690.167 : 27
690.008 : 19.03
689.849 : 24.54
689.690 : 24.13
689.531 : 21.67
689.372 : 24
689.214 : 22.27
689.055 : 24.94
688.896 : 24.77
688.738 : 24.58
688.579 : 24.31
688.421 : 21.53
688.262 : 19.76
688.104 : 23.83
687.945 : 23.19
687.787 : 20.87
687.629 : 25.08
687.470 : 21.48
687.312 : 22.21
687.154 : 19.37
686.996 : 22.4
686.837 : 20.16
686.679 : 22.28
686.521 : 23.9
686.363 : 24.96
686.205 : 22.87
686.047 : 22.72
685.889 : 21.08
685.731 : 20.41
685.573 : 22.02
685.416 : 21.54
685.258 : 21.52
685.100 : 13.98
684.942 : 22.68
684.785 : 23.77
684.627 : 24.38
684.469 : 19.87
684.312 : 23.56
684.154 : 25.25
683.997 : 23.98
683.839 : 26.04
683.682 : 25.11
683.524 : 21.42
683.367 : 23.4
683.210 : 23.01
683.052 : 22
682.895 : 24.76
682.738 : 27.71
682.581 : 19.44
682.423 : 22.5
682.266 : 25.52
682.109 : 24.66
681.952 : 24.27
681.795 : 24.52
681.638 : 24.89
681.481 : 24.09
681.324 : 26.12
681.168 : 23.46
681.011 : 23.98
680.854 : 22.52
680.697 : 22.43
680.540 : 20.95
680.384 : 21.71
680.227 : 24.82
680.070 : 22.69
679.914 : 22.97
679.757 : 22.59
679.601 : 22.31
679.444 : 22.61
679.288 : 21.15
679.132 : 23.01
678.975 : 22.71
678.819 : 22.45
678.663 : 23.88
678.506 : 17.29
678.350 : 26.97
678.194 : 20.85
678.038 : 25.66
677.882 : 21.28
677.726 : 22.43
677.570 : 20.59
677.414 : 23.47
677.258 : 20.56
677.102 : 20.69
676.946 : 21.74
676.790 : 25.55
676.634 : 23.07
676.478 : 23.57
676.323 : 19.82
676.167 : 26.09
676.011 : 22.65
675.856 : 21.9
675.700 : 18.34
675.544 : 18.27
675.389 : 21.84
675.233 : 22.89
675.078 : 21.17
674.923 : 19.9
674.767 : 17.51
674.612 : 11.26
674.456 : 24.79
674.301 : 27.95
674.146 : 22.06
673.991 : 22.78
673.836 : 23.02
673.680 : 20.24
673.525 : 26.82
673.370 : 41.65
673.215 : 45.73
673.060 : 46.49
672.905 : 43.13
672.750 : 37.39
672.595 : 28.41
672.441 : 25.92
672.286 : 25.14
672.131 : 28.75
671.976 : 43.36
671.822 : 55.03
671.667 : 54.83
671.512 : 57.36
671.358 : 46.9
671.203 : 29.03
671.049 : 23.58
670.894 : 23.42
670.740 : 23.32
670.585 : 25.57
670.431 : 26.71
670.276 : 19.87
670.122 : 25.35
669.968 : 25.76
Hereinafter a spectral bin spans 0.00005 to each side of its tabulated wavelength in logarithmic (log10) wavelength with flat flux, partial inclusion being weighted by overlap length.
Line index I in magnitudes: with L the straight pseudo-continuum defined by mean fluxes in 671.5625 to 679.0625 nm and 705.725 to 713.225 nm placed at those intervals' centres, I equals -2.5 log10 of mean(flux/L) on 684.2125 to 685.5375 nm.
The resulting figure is 0.17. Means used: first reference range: 26.5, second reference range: 21.7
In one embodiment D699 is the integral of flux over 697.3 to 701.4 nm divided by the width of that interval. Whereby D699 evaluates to 23.3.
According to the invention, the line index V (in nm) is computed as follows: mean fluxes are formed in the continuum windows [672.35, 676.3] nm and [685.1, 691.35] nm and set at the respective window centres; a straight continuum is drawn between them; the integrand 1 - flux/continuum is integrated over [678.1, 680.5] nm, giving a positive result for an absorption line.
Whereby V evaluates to 0.22 nm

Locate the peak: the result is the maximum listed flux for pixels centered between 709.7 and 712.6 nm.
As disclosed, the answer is 25.7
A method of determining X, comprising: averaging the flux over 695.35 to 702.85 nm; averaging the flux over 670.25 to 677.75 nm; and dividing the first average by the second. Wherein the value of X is 0.83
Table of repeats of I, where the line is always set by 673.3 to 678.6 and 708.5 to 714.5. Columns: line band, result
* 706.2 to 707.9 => -0.07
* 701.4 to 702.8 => -0.06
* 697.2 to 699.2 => -0.07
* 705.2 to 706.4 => -0.11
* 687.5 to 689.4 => -0.05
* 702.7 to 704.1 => -0.06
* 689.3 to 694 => -0.04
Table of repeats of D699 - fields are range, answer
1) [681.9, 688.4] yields 22.6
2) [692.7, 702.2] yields 23.1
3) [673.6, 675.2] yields 21.1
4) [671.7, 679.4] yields 25.8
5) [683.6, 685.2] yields 22.8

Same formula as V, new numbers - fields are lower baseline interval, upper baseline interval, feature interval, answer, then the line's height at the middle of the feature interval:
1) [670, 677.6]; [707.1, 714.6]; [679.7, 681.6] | 0.25 nm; 26.7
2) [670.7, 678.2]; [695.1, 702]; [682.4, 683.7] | 0.14 nm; 26.1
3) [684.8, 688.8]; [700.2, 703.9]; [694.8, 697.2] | 0.05 nm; 22.8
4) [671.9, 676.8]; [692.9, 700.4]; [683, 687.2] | 0.40 nm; 24.8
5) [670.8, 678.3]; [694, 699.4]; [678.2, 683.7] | 0.65 nm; 26.3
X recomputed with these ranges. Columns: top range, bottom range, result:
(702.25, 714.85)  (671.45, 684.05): 0.87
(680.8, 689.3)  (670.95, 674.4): 0.65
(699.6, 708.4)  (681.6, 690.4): 1.01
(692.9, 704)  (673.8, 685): 1.01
